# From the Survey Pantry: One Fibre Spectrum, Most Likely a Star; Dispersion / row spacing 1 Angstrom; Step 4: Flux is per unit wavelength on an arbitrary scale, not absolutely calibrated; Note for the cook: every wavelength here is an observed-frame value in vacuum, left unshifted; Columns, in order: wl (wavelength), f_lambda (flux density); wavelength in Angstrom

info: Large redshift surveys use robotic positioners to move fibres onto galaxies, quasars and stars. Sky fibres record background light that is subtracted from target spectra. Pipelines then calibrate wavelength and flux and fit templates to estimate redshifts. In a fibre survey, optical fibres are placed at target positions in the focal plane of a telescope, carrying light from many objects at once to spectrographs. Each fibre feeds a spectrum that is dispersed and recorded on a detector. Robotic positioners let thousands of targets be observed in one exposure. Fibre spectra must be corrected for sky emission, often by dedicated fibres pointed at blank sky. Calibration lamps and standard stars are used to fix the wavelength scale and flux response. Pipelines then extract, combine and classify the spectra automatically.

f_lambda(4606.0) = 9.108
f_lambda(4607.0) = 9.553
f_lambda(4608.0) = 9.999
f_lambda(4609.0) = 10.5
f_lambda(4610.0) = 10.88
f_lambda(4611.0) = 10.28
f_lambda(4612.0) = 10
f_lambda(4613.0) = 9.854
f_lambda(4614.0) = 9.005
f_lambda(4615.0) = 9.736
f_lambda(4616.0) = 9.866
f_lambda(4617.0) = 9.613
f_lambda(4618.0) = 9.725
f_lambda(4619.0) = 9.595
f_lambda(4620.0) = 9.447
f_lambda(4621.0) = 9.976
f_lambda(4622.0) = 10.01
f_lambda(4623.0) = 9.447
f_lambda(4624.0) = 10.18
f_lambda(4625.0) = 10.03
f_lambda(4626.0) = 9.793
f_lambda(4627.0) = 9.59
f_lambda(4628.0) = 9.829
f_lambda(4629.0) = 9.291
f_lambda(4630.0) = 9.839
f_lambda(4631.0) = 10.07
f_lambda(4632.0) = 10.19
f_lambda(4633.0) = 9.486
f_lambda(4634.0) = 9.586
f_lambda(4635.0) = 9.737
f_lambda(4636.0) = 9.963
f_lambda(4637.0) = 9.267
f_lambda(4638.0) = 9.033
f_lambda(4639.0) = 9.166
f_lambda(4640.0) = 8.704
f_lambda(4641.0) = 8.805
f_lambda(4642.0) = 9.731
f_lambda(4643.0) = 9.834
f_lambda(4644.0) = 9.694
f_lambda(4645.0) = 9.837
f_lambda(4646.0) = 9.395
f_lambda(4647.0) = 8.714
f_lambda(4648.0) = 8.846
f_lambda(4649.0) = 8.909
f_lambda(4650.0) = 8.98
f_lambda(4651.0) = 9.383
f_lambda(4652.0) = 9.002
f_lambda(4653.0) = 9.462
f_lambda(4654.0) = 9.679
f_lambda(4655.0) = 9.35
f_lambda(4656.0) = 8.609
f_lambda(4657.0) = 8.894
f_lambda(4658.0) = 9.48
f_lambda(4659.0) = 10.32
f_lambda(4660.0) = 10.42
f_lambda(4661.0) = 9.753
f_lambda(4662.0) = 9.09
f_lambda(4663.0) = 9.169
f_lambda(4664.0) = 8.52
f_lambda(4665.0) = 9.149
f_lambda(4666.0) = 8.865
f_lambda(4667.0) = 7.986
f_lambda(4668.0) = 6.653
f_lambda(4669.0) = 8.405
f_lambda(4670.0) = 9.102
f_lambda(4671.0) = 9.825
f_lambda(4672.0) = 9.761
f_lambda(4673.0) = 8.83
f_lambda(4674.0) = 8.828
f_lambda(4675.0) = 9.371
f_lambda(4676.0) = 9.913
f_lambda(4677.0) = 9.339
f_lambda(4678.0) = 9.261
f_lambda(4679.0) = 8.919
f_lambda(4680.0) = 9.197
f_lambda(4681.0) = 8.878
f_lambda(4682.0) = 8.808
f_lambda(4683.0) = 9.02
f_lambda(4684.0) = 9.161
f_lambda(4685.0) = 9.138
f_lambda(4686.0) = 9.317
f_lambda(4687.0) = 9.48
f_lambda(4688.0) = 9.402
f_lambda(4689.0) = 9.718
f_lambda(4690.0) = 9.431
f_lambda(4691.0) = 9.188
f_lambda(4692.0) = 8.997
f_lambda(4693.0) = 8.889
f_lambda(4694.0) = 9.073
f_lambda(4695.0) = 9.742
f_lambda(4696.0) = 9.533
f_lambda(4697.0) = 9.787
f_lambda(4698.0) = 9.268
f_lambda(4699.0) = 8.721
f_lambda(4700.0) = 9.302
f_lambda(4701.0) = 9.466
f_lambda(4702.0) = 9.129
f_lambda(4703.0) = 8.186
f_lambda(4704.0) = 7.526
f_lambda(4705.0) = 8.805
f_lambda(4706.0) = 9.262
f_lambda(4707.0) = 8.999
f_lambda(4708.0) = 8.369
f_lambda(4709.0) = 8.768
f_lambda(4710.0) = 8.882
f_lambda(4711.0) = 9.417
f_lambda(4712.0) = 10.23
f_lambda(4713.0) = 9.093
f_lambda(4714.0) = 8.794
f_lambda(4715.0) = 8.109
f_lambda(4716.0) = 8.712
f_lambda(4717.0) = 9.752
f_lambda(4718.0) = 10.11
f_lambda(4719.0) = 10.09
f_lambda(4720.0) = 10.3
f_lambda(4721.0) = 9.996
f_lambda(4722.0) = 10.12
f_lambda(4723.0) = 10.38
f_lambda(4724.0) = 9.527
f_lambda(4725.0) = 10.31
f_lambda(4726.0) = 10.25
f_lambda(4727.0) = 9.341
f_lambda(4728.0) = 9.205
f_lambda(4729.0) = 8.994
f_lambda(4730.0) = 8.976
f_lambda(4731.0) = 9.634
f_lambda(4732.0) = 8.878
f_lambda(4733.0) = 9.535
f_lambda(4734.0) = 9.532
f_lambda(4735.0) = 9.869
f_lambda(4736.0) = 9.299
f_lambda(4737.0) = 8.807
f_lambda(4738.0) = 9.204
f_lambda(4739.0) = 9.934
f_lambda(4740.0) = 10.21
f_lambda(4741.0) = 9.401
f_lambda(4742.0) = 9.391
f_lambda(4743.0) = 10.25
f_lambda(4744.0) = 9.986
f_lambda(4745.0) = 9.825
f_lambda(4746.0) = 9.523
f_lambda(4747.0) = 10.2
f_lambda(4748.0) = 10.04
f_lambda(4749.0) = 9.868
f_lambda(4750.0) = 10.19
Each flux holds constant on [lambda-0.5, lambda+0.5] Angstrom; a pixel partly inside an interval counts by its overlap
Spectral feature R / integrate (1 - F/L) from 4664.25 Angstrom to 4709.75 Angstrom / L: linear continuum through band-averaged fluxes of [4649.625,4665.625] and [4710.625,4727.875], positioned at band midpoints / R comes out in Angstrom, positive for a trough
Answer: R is 2.18 Angstrom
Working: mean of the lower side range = 9.33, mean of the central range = 9.04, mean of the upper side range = 9.67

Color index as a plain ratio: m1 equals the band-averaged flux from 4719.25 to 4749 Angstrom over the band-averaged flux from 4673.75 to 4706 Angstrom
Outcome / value 1.06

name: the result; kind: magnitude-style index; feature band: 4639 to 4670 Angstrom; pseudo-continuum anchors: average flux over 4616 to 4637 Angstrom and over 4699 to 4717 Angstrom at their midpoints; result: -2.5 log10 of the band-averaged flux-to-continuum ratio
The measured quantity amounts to 0.040 mag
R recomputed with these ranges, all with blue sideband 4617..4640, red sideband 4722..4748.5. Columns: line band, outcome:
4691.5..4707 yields 1.0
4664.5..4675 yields 1.0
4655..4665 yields 0.3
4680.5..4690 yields 0.4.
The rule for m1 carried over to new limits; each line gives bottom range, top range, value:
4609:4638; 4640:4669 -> 0.93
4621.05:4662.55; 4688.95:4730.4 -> 0.98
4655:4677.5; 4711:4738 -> 1.05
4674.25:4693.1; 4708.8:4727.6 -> 1.04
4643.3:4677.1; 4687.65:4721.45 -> 1.00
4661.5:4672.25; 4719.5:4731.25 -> 1.11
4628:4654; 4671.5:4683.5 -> 0.98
